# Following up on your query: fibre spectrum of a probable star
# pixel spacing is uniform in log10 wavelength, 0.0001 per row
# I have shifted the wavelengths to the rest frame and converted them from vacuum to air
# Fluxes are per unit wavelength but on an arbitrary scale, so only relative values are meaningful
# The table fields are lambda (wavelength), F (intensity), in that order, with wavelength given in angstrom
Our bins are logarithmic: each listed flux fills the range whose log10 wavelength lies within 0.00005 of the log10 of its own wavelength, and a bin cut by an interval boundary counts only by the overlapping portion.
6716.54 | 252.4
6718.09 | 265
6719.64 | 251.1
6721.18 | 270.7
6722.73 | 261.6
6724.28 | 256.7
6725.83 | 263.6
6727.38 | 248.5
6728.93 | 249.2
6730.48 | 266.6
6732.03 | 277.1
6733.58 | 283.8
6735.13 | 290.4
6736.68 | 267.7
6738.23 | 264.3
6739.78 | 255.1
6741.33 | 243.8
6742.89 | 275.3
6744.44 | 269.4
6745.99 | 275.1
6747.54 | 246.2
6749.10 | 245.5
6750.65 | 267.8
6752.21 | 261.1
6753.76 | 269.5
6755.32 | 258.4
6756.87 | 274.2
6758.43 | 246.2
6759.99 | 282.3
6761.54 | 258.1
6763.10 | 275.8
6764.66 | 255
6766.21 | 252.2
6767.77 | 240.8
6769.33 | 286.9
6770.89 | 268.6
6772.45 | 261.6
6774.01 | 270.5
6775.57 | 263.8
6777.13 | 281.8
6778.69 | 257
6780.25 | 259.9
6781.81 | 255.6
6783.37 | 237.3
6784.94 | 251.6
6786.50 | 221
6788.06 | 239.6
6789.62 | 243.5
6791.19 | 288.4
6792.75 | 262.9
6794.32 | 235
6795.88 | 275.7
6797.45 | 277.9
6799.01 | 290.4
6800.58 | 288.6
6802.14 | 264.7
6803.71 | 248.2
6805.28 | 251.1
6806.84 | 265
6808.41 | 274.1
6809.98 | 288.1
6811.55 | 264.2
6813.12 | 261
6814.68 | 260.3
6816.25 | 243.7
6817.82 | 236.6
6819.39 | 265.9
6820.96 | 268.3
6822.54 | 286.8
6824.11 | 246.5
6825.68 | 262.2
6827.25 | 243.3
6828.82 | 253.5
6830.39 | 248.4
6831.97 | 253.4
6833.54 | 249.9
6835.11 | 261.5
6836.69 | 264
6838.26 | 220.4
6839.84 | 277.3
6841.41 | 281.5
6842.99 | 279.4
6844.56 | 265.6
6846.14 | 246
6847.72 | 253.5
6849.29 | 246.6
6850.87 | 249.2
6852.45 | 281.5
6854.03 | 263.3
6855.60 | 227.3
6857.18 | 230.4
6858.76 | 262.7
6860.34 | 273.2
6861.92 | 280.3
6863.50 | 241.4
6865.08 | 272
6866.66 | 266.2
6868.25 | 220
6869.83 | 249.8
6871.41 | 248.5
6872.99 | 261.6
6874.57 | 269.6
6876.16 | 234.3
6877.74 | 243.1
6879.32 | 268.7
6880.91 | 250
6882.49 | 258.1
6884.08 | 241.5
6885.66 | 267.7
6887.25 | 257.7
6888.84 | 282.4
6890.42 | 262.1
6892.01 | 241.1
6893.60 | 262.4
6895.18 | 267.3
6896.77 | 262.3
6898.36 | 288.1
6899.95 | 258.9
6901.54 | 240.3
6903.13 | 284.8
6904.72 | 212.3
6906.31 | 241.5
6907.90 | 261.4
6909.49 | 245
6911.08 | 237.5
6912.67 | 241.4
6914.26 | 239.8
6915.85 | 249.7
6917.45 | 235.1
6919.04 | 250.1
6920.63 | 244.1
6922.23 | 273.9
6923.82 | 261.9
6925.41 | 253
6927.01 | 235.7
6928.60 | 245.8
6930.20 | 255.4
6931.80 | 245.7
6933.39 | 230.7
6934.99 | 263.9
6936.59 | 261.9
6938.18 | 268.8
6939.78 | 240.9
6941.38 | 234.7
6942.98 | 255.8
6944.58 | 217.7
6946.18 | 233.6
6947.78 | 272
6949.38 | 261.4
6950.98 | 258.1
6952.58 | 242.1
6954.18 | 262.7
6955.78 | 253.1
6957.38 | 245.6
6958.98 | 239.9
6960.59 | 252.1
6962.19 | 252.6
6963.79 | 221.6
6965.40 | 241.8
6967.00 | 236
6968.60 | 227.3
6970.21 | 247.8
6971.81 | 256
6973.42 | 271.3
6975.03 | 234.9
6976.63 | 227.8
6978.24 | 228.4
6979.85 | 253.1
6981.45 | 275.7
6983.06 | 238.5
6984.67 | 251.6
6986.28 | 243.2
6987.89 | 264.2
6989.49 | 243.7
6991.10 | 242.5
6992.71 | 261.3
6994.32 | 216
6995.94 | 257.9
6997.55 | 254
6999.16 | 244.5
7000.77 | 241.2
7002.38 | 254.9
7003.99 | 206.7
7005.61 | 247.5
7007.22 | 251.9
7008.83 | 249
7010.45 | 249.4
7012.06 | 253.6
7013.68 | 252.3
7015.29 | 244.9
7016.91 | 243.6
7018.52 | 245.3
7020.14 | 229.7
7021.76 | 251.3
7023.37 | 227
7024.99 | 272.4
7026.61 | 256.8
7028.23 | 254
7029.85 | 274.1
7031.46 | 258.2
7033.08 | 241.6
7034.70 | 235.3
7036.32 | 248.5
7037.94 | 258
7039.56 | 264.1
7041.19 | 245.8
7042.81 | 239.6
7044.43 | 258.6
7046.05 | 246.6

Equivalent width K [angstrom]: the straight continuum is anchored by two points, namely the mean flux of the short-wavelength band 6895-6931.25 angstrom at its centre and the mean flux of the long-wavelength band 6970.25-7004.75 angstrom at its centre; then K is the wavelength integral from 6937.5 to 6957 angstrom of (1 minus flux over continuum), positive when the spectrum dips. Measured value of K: -0.1 angstrom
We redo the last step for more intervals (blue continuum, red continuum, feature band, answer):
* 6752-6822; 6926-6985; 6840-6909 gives -0.8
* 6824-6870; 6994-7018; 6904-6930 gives 0.5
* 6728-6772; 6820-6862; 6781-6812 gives 0.0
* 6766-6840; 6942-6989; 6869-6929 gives -0.3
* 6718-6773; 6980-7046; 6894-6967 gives 1.0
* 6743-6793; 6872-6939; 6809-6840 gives 0.0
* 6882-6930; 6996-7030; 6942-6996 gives 0.7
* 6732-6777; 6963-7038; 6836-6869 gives 0.1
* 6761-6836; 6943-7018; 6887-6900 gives -0.6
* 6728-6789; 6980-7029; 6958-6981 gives 0.6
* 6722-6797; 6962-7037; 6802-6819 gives -0.1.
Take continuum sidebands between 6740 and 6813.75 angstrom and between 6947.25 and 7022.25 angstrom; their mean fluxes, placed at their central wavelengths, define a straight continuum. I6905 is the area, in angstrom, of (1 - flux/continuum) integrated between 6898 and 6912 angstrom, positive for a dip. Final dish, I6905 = 0.1 angstrom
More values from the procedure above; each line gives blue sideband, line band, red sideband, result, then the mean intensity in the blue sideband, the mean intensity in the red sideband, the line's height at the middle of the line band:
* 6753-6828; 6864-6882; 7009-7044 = 0.3 angstrom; 262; 250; 258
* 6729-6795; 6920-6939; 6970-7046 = -0.1 angstrom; 261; 248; 252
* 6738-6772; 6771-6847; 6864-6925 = -0.4 angstrom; 262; 254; 259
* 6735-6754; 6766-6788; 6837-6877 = 0.3 angstrom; 263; 256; 261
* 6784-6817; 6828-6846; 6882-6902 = 0.2 angstrom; 262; 261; 261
